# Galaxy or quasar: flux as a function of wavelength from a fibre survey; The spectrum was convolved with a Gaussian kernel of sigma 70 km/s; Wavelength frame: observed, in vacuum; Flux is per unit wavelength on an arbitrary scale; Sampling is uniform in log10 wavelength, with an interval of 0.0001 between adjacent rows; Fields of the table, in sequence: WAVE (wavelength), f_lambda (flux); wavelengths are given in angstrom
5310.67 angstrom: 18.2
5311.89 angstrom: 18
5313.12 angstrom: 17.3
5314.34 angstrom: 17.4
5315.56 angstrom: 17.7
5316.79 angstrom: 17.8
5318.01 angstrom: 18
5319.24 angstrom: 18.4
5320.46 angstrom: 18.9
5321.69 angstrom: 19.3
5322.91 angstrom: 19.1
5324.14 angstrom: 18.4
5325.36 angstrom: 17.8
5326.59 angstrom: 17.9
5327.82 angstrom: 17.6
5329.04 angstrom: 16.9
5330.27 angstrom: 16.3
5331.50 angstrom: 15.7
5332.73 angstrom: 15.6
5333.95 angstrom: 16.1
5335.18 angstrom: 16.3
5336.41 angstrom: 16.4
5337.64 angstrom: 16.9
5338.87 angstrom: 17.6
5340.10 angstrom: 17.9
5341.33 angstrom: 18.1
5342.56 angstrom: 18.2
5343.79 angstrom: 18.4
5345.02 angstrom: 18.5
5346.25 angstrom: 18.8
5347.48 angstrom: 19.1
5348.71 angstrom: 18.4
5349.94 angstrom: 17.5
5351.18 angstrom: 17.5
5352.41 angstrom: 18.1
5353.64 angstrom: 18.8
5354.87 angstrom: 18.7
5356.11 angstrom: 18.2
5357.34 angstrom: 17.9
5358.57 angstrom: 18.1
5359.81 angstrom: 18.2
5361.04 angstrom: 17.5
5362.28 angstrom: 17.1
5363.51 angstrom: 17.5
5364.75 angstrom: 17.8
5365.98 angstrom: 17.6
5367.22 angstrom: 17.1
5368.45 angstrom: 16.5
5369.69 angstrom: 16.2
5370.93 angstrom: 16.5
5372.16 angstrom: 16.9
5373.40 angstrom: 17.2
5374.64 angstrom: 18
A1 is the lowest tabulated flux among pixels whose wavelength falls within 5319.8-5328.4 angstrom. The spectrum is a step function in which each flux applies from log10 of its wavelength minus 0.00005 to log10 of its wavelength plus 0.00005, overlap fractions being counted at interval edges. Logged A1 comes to 17.6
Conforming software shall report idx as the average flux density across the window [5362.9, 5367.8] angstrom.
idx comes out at 17.5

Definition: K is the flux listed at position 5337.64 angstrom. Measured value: 16.9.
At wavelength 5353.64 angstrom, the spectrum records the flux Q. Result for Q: 18.8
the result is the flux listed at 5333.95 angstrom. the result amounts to 16.1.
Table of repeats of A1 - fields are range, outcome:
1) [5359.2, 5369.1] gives 16.5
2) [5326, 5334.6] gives 15.6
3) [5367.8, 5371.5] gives 16.2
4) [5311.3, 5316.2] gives 17.3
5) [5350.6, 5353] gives 17.5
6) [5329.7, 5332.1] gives 15.7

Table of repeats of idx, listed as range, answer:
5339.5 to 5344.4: 18.2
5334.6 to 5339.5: 16.8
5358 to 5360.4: 18.1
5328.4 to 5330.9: 16.6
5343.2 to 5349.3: 18.7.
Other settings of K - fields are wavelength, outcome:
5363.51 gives 17.5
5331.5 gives 15.7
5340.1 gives 17.9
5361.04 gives 17.5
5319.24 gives 18.4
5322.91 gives 19.1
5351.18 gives 17.5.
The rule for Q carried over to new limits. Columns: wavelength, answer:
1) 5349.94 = 17.5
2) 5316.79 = 17.8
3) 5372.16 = 16.9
